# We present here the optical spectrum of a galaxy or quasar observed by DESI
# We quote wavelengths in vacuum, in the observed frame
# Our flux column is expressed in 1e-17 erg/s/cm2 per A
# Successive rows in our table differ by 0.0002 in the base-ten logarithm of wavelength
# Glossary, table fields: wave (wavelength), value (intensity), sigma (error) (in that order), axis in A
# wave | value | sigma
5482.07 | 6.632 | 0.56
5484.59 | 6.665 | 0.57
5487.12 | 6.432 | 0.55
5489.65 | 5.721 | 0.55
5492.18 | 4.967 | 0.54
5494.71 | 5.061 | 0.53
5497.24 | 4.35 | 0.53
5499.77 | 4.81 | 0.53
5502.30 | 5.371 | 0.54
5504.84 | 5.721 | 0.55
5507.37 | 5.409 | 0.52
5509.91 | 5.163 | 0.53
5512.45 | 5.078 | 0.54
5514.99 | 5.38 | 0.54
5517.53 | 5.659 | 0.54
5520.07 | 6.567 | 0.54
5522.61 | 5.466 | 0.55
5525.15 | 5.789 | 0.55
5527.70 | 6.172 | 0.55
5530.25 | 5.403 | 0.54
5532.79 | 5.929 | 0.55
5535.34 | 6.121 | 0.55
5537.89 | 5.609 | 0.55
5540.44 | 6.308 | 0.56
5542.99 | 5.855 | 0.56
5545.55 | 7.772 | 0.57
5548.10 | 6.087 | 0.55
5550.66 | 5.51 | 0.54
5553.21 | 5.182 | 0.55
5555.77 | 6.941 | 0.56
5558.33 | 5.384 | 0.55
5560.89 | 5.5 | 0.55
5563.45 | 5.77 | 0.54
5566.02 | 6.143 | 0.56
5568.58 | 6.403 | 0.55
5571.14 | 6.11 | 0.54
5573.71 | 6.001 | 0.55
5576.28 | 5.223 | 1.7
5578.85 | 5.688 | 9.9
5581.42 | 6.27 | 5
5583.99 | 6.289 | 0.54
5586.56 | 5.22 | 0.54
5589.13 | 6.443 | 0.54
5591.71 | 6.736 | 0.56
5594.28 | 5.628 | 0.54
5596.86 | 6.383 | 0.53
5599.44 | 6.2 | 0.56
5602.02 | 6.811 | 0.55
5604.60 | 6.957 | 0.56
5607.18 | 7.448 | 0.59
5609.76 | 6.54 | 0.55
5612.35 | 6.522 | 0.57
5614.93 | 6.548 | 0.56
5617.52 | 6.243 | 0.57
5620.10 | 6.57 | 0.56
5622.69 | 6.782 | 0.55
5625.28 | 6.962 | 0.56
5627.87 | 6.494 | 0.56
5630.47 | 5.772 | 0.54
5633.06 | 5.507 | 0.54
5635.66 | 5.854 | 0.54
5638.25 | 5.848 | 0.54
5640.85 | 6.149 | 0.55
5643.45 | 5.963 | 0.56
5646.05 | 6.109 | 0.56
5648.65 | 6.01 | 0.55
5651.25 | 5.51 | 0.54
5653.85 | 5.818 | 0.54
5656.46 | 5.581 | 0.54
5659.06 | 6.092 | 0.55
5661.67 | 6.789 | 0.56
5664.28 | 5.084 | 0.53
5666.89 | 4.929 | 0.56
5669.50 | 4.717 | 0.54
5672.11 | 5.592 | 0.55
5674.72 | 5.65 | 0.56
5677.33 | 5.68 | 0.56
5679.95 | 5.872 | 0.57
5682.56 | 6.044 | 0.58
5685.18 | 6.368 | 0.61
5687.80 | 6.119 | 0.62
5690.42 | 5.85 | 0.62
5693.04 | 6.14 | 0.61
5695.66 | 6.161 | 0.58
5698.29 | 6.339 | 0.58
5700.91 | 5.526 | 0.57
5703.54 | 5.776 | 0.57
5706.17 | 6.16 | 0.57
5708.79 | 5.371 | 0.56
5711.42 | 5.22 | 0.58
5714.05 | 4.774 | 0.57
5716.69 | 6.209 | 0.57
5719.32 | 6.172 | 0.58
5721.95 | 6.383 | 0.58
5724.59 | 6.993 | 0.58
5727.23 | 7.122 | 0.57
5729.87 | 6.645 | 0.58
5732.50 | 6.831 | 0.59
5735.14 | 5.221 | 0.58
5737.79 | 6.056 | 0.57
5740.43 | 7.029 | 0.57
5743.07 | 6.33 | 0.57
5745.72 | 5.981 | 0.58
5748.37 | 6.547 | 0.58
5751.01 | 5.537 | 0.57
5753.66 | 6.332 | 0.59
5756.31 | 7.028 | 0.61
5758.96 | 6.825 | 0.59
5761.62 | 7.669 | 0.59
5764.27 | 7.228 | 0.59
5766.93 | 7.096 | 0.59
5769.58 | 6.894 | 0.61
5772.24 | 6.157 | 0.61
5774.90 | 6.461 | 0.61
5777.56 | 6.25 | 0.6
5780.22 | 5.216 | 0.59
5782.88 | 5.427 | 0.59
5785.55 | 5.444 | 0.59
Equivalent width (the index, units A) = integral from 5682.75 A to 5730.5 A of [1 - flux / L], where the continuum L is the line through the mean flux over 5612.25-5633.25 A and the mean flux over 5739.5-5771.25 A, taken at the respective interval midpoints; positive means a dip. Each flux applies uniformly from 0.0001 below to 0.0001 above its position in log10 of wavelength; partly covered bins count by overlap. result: 3.8 A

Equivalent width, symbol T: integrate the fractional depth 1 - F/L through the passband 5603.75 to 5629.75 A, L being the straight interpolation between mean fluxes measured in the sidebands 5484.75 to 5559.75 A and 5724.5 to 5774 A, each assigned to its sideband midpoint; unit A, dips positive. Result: -2.6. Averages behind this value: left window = 5.71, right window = 6.6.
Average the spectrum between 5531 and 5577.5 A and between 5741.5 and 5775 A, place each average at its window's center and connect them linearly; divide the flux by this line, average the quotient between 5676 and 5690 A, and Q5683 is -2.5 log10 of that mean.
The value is 0.07 mag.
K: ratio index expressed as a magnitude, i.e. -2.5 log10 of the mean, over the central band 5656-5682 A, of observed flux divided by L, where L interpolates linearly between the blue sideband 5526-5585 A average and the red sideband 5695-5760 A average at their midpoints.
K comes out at 0.09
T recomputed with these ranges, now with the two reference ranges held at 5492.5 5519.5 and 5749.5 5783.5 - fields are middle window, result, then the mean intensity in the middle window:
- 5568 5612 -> -4.8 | 6.26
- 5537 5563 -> -2.7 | 6.01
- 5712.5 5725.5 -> 0.4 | 6.06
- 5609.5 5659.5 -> -2.5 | 6.14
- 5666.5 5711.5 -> 2.5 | 5.78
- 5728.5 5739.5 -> 0.2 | 6.22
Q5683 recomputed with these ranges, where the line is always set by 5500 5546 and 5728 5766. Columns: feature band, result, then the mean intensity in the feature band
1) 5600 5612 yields -0.137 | 6.86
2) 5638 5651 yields 0.035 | 5.99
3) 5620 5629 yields -0.103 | 6.72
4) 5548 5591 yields 0.005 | 5.9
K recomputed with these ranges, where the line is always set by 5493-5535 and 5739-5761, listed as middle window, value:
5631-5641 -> 0.04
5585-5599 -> -0.05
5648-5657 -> 0.06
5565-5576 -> -0.07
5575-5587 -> 0.00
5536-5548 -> -0.14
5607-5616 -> -0.14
